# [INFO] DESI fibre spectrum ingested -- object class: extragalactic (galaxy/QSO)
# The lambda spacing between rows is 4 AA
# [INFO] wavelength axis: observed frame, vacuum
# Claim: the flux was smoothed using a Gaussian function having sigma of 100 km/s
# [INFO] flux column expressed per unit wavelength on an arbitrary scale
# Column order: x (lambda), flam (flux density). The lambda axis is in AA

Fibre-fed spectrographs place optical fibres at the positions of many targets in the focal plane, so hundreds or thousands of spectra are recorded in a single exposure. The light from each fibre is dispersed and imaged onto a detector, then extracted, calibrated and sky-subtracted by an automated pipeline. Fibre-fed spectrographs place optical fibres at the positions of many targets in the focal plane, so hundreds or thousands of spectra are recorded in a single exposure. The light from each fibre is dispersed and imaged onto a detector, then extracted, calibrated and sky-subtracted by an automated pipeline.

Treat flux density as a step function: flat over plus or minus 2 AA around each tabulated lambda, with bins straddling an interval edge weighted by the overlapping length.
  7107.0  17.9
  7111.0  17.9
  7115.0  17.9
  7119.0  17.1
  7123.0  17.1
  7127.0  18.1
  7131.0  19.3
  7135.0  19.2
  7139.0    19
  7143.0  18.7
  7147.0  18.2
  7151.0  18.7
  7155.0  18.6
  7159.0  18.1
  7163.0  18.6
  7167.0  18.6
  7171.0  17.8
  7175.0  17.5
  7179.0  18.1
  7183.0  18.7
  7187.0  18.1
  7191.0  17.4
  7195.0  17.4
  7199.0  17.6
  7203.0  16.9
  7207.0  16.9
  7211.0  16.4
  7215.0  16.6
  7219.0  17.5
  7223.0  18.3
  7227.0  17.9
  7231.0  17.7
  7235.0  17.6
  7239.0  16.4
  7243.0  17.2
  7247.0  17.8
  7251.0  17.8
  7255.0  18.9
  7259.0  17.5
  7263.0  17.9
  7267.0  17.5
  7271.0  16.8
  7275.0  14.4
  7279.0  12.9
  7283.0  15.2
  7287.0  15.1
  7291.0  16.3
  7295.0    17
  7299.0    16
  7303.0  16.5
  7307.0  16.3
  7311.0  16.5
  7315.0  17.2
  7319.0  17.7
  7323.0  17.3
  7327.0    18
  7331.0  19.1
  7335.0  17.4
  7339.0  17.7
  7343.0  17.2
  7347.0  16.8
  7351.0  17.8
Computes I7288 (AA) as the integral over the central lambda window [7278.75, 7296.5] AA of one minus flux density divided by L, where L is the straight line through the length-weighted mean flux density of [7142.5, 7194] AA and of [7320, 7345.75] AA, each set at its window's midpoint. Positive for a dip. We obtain 2.4 AA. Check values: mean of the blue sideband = 18.2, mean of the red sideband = 17.8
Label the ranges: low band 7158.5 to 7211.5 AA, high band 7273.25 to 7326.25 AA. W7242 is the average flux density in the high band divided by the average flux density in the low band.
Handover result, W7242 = 0.9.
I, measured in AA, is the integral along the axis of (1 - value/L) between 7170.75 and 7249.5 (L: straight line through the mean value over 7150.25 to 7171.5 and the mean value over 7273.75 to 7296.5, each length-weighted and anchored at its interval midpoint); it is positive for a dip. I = -1.8 AA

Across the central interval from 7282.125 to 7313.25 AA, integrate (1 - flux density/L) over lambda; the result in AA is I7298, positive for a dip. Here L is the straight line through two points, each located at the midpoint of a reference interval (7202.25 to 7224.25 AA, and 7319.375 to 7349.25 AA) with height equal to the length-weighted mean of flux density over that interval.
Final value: 2.4 AA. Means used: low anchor 17.1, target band 16.2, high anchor 17.6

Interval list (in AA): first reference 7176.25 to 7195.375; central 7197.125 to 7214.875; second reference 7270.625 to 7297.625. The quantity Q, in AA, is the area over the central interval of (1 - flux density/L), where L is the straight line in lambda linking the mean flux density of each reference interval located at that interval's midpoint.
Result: 0.52 AA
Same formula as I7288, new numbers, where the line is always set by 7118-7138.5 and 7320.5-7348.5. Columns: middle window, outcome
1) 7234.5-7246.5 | 0.57 AA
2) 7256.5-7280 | 1.97 AA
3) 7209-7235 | 0.83 AA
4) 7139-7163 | -0.41 AA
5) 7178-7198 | 0.20 AA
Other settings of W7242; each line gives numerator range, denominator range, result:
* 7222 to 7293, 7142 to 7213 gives 0.94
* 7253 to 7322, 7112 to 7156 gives 0.90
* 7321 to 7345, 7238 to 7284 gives 1.06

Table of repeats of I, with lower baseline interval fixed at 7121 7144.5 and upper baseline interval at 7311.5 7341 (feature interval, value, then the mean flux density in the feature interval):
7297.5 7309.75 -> 1.04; 16.3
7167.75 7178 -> 0.32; 17.8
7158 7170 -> 0.01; 18.4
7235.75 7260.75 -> 0.62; 17.6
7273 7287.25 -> 2.86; 14.3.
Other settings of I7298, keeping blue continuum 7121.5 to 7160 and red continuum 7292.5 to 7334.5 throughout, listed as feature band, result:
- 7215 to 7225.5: 0.1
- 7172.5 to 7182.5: 0.2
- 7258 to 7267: -0.1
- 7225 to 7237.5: 0.1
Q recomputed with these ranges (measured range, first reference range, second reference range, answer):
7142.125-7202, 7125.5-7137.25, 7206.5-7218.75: -1.0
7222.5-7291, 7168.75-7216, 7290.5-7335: 1.8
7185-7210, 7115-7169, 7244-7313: 0.4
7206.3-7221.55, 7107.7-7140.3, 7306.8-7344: 0.8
